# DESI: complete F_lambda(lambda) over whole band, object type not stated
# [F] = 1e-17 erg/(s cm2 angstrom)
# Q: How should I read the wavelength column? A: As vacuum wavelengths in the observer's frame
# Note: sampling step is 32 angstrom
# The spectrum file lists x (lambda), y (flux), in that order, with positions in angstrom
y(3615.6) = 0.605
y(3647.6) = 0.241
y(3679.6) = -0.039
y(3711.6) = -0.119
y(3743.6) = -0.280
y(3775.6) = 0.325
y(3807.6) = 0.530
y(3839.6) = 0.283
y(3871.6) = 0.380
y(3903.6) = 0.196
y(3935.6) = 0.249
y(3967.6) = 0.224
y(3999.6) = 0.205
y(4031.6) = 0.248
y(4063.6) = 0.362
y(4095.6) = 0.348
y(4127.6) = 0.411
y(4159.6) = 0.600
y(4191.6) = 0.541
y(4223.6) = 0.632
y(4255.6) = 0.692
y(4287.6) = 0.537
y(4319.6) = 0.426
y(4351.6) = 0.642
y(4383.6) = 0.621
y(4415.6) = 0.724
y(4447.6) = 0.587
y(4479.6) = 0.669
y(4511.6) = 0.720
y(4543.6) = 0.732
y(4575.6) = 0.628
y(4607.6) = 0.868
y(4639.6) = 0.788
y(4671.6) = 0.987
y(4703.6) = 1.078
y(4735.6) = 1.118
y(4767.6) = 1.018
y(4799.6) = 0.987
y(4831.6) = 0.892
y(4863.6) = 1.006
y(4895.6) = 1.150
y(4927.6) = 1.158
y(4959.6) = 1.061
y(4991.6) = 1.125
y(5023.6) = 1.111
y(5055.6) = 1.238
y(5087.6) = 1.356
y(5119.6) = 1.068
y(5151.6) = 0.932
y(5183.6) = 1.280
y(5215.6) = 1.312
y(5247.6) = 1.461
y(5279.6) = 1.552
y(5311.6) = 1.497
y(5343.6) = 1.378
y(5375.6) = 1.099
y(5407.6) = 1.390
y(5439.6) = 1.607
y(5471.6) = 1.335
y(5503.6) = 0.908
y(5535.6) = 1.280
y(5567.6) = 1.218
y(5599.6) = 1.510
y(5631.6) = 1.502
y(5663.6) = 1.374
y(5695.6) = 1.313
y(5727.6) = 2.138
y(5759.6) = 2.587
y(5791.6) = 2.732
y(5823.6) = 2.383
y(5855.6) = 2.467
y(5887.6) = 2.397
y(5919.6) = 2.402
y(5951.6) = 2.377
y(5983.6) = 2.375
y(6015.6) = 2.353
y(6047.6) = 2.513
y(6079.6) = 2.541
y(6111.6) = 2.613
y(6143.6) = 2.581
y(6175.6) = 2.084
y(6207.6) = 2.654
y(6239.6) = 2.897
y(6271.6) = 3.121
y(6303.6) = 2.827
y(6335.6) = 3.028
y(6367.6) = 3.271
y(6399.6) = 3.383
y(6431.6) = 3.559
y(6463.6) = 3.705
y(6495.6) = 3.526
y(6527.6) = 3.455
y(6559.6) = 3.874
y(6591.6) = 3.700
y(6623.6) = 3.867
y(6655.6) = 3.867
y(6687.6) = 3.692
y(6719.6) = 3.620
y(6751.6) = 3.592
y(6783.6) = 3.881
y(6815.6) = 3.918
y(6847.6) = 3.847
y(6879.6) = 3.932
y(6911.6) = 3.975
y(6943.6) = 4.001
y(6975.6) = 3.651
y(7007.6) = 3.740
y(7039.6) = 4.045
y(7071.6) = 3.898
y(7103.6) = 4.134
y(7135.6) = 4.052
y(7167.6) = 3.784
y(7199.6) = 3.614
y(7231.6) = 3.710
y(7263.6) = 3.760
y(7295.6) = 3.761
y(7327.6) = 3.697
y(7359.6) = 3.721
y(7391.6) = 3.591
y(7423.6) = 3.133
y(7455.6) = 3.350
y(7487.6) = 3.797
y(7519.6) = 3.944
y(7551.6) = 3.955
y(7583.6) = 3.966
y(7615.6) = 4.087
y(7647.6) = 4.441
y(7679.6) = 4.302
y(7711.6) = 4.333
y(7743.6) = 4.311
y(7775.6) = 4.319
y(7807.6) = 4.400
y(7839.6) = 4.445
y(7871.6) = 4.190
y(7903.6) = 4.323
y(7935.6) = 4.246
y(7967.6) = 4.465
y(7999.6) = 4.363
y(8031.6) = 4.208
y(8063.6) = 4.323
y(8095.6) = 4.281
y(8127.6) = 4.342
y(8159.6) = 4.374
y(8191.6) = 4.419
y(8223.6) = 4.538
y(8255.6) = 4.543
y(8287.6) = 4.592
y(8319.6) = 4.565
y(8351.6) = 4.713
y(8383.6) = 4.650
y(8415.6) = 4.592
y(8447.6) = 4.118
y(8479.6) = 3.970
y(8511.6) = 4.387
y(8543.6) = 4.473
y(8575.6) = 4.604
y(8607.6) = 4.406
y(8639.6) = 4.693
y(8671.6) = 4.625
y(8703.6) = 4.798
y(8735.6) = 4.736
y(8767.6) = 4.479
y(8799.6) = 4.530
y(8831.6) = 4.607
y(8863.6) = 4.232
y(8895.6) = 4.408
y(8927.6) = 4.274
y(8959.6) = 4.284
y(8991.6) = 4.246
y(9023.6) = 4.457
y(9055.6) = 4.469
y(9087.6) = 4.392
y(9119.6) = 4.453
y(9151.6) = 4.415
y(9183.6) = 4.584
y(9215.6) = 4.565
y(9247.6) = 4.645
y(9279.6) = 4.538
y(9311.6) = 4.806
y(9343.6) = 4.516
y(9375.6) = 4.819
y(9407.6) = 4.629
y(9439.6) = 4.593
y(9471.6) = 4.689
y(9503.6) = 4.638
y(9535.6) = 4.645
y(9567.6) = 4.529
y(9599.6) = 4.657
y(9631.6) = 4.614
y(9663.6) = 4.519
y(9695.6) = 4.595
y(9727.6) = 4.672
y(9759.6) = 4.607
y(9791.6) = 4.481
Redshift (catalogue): 0.44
